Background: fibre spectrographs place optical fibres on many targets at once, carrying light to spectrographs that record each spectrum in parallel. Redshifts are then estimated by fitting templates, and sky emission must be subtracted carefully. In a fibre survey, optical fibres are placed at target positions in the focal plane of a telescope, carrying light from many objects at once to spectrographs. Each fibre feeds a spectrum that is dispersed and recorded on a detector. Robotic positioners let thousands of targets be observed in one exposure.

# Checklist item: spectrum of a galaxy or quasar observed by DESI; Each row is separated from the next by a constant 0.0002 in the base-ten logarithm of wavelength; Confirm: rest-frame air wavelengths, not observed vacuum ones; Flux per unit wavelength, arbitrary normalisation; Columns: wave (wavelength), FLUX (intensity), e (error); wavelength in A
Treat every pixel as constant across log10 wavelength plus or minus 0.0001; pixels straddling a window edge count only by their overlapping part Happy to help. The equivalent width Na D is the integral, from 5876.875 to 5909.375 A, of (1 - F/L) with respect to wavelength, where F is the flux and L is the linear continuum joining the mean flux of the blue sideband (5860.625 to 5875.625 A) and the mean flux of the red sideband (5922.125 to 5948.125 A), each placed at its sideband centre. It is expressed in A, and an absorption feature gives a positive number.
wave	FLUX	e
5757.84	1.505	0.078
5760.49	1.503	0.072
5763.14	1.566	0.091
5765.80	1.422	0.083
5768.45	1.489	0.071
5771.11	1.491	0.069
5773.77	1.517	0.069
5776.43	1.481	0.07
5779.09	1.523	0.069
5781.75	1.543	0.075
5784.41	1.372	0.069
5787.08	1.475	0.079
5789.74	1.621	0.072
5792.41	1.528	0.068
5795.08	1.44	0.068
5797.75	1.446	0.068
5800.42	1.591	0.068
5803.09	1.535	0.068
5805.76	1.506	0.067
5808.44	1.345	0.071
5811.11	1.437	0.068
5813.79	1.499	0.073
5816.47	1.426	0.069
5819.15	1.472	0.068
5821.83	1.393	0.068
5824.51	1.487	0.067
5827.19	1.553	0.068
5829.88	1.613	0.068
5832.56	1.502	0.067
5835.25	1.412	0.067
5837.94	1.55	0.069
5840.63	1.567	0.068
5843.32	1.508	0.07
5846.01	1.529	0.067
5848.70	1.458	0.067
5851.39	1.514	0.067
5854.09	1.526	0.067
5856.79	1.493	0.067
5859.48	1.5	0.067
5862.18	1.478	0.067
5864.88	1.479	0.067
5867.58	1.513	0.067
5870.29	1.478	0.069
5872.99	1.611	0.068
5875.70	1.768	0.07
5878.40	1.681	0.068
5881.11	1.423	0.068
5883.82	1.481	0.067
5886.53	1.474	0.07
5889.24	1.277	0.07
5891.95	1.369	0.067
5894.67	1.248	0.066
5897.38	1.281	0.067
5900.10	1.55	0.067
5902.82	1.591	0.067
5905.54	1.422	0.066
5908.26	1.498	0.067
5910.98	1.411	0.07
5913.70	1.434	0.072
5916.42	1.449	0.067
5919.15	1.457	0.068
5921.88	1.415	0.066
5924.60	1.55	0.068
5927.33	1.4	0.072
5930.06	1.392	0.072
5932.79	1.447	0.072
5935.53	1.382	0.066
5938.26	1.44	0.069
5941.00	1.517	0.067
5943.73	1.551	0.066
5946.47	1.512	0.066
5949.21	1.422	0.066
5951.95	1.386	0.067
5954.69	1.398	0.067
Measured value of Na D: 1.4 A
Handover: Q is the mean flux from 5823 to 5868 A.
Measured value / 1.51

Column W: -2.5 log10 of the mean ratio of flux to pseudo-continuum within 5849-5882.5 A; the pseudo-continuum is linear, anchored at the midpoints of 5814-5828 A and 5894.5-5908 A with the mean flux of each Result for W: -0.06 mag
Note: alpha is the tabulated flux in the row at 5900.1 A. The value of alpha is 1.55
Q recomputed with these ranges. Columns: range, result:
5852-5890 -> 1.52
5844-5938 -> 1.47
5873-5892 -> 1.51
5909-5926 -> 1.45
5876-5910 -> 1.45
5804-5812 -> 1.44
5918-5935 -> 1.44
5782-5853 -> 1.49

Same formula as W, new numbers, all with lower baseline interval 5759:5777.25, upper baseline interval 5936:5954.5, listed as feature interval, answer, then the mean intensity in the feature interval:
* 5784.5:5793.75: -0.018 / 1.52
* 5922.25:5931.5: 0.016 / 1.45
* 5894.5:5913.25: 0.022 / 1.44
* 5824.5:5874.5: -0.025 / 1.52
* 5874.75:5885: -0.077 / 1.58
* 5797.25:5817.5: 0.010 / 1.47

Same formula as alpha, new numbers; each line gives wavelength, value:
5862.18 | 1.478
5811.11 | 1.437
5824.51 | 1.487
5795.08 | 1.44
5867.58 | 1.513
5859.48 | 1.5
